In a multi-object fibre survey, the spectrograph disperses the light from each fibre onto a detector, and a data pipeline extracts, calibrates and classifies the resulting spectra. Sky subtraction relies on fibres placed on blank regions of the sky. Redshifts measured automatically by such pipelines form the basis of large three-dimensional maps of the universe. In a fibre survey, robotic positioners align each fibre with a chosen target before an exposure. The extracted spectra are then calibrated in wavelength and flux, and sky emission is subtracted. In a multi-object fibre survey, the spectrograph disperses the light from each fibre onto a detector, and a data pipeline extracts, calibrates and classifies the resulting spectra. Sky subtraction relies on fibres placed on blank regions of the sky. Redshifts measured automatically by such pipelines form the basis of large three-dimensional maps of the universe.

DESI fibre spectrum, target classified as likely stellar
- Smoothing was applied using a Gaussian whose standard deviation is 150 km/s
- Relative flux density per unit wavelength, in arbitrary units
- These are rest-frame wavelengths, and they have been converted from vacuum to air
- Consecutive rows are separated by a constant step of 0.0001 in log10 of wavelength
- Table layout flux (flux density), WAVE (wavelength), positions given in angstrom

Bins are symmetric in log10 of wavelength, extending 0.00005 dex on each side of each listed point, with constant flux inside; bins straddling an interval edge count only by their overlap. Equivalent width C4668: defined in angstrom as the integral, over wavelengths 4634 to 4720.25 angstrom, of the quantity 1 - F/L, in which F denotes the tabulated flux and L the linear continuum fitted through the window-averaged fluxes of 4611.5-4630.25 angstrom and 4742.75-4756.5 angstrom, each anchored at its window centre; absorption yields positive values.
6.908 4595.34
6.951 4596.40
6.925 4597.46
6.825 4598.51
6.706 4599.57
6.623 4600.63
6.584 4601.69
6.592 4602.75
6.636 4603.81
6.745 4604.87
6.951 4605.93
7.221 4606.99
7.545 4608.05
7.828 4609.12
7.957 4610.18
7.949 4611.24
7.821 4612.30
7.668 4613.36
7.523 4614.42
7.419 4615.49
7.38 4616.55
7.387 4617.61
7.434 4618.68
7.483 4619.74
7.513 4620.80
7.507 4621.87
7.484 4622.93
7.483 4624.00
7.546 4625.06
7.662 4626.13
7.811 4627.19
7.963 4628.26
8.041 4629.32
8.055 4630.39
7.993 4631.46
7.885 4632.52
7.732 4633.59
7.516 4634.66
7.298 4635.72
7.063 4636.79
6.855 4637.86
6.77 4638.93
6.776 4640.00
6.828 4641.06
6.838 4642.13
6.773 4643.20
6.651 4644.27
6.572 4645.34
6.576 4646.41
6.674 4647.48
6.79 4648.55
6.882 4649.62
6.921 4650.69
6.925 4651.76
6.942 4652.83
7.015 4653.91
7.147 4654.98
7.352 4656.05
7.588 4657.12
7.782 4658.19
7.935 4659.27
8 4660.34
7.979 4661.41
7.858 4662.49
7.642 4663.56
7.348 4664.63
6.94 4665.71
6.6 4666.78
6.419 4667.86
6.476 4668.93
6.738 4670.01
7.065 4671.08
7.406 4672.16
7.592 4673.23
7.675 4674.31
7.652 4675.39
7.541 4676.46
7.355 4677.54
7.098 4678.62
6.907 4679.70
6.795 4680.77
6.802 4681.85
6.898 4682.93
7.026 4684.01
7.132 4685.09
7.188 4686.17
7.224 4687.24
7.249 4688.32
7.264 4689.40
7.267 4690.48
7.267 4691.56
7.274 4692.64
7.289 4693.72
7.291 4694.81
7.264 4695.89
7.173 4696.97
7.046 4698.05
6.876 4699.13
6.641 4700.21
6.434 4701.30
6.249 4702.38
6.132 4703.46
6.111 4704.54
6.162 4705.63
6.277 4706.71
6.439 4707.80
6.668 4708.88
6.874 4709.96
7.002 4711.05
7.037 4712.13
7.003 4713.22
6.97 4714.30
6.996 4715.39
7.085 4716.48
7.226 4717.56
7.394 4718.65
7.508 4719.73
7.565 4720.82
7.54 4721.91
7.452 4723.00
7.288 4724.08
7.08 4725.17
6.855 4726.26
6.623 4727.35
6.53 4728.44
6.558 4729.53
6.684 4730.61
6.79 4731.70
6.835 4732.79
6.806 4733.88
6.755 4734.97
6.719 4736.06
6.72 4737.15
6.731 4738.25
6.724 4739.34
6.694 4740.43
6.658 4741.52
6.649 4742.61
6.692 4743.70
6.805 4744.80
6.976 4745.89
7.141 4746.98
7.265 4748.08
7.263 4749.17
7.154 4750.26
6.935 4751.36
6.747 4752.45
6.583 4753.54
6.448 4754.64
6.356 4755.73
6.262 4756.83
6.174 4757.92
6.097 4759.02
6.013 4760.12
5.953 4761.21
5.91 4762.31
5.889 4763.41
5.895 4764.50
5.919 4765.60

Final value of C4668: 2.8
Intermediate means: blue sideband 7.61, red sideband 6.85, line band 7.04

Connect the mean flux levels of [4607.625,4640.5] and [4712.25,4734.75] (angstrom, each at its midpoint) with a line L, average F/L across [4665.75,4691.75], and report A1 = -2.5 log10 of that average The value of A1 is 0.02 mag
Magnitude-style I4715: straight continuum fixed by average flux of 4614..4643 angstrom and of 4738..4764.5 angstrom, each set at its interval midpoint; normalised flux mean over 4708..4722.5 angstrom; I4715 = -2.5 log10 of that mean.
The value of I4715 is -0.05 mag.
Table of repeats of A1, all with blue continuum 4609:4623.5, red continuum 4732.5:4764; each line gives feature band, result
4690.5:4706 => 0.03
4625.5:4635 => -0.05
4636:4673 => 0.04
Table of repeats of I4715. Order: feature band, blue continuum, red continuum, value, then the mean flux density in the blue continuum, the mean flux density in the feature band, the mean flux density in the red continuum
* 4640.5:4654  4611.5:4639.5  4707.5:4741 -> 0.10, 7.55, 6.79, 6.94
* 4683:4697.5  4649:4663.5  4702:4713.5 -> -0.06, 7.41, 7.21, 6.54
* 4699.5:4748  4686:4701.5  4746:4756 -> 0.03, 7.13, 6.82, 6.9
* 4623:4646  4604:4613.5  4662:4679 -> 0.01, 7.48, 7.34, 7.21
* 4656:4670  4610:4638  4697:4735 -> -0.01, 7.62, 7.35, 6.85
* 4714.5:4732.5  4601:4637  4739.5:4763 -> -0.04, 7.49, 7.07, 6.61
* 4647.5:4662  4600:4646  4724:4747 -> -0.02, 7.33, 7.3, 6.77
